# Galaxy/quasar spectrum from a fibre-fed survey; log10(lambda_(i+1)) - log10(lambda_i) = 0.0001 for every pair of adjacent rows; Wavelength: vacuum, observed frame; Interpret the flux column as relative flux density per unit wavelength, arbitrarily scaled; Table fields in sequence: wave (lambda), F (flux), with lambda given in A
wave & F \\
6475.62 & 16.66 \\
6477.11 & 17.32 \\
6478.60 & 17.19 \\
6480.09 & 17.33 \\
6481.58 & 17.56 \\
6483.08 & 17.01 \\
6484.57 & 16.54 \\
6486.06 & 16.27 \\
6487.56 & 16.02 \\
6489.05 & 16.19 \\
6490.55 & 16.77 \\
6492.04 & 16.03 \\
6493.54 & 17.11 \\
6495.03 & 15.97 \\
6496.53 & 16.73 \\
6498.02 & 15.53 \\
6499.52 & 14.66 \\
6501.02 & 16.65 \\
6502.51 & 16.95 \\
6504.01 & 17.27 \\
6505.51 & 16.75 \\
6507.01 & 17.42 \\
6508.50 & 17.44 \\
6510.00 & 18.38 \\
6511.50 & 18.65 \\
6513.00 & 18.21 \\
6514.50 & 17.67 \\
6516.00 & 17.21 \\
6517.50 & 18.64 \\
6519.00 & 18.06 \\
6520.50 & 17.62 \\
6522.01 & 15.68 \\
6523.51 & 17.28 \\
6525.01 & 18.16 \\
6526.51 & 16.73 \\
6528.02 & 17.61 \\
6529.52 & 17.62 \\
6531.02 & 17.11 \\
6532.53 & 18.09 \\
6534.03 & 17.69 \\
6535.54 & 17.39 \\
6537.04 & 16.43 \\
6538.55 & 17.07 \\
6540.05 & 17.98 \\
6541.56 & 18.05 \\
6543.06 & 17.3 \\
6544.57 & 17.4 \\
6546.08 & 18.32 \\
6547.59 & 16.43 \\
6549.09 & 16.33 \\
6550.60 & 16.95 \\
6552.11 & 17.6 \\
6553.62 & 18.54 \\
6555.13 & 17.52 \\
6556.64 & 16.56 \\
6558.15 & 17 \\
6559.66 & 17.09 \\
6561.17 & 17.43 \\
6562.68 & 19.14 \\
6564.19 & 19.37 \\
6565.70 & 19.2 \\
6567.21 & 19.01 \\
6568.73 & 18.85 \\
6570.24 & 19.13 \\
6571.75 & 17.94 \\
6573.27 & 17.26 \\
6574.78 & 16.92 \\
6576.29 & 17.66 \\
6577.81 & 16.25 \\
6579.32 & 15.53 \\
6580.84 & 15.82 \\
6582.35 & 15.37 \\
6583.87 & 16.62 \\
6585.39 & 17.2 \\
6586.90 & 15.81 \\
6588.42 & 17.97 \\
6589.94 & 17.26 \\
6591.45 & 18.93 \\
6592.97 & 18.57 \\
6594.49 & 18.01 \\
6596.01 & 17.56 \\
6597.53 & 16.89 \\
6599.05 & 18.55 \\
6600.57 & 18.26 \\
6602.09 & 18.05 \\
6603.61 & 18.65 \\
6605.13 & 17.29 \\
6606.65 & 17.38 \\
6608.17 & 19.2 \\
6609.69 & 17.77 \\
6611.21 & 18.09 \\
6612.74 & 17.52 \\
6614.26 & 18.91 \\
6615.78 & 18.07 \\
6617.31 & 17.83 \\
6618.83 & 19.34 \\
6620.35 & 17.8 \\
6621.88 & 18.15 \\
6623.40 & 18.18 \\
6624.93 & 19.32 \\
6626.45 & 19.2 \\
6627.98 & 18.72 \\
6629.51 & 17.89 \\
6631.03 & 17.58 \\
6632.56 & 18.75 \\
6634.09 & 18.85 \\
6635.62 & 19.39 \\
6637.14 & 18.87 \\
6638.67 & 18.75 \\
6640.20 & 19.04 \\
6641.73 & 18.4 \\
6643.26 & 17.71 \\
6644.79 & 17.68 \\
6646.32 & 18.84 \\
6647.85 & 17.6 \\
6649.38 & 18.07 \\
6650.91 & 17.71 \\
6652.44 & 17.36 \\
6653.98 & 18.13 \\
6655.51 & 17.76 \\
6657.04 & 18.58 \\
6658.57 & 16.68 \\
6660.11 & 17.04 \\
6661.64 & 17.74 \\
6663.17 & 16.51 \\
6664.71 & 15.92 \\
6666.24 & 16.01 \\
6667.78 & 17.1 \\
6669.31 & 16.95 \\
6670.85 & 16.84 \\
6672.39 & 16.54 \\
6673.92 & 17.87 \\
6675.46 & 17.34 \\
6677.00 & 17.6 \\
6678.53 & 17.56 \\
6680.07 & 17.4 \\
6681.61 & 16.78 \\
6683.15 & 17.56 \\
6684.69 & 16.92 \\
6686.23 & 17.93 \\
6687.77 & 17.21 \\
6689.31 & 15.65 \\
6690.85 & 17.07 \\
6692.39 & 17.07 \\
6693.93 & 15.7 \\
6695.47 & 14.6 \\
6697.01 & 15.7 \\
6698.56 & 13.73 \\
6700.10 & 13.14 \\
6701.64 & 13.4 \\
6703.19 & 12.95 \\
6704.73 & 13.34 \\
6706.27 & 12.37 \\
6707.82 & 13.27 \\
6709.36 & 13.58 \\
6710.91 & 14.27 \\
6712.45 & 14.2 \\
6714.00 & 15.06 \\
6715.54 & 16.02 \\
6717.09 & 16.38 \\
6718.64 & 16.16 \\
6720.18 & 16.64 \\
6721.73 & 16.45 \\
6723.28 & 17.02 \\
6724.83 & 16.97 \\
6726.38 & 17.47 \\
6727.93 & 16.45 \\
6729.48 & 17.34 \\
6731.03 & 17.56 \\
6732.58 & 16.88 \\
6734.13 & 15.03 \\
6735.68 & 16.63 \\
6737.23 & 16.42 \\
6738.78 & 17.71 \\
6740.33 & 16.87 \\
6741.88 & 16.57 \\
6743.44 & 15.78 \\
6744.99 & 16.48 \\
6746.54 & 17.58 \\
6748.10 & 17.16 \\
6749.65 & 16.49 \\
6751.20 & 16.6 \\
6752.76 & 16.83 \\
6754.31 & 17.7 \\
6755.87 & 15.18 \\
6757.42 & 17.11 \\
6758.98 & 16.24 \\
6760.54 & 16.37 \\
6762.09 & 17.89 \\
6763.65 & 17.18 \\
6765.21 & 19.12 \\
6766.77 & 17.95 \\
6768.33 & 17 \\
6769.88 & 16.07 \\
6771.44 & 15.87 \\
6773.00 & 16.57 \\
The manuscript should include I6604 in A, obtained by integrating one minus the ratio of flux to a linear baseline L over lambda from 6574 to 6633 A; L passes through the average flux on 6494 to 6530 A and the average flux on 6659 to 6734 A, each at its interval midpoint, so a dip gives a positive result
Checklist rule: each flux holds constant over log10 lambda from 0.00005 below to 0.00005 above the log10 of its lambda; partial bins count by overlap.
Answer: -4.0 A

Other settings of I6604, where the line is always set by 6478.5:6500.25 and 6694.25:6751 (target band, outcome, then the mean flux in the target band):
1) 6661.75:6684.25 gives -1.7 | 17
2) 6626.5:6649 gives -3.5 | 18.4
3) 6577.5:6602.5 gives -1.7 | 17.2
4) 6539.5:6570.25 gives -3.1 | 17.8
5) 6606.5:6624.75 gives -2.5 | 18.2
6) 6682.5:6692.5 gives -0.8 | 17.1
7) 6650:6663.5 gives -1.4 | 17.5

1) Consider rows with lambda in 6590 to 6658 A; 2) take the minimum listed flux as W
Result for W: 16.89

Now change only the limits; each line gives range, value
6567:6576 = 16.92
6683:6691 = 15.65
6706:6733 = 12.37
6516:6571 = 15.68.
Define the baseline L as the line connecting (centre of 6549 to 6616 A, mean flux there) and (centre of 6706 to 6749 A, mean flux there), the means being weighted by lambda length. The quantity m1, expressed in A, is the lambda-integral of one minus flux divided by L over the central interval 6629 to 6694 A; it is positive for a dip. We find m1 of -2.8 A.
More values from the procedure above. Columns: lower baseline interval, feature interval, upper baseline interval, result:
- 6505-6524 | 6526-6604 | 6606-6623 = 1.66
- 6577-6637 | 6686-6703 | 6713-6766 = 1.71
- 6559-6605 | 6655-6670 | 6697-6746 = -0.51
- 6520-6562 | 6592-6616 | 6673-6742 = -1.77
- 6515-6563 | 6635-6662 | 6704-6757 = -2.29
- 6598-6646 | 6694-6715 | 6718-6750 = 4.00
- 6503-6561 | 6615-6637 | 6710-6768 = -1.85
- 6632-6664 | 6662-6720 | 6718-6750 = 5.40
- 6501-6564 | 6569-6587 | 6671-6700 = 0.36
